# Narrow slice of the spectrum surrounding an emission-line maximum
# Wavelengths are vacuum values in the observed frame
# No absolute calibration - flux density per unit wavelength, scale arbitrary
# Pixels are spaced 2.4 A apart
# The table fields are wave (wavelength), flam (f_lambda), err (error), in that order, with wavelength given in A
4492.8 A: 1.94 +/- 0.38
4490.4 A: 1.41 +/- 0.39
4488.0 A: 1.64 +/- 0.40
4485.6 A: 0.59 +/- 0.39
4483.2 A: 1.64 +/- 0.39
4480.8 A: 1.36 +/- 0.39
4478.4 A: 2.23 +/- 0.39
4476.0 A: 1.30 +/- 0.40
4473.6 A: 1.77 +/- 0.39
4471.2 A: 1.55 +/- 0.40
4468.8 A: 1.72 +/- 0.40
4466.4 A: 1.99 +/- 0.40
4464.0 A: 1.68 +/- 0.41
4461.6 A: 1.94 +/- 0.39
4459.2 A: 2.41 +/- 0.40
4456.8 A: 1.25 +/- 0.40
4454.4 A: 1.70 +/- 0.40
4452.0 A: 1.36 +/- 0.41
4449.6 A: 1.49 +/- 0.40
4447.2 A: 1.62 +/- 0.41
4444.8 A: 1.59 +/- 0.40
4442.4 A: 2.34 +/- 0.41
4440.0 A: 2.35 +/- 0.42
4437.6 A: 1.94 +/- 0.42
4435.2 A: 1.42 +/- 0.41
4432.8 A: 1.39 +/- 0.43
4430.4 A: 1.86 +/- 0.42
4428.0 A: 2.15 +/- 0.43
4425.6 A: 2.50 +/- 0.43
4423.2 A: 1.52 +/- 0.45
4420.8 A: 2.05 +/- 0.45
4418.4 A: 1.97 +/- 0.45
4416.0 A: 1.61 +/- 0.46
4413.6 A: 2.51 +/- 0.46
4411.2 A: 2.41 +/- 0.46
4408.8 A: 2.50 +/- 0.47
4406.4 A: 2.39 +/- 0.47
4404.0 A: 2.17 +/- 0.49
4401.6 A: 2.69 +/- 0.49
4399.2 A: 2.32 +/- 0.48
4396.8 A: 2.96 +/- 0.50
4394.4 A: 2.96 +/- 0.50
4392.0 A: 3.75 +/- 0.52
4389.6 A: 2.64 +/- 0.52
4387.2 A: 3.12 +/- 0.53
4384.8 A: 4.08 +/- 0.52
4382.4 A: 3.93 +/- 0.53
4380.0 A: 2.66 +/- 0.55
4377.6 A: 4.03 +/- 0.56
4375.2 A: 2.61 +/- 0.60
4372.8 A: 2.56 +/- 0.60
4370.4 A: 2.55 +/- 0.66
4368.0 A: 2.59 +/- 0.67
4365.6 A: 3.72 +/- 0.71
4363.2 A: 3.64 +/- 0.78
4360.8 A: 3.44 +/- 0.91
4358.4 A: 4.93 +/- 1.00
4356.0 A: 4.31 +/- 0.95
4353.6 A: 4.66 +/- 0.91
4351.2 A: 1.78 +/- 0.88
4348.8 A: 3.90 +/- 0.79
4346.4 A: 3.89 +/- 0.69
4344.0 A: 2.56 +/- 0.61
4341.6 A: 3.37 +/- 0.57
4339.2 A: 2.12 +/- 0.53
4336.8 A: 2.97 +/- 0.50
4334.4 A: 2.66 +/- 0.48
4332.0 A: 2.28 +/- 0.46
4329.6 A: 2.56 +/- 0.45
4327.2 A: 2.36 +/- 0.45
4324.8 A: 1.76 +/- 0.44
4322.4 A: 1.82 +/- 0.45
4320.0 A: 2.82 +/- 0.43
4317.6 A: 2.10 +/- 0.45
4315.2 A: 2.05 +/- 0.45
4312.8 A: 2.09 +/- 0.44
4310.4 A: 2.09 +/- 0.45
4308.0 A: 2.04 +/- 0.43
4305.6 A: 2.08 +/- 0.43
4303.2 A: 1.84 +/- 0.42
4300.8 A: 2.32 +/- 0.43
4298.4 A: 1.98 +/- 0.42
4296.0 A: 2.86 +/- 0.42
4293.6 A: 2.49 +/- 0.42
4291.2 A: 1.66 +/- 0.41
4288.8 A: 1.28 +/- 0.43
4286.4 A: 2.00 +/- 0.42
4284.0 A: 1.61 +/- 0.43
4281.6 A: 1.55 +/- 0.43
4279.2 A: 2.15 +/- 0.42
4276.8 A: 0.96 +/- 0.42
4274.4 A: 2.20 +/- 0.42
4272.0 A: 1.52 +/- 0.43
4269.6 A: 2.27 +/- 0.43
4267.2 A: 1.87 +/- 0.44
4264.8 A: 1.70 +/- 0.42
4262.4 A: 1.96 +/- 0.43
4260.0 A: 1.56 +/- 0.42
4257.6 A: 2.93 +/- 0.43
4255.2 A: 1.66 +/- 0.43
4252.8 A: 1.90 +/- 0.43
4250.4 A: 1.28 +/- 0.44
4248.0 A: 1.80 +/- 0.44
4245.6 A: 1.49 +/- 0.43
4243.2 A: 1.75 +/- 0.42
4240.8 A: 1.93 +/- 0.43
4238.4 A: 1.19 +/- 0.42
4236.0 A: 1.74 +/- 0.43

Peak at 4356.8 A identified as Mg II 2798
